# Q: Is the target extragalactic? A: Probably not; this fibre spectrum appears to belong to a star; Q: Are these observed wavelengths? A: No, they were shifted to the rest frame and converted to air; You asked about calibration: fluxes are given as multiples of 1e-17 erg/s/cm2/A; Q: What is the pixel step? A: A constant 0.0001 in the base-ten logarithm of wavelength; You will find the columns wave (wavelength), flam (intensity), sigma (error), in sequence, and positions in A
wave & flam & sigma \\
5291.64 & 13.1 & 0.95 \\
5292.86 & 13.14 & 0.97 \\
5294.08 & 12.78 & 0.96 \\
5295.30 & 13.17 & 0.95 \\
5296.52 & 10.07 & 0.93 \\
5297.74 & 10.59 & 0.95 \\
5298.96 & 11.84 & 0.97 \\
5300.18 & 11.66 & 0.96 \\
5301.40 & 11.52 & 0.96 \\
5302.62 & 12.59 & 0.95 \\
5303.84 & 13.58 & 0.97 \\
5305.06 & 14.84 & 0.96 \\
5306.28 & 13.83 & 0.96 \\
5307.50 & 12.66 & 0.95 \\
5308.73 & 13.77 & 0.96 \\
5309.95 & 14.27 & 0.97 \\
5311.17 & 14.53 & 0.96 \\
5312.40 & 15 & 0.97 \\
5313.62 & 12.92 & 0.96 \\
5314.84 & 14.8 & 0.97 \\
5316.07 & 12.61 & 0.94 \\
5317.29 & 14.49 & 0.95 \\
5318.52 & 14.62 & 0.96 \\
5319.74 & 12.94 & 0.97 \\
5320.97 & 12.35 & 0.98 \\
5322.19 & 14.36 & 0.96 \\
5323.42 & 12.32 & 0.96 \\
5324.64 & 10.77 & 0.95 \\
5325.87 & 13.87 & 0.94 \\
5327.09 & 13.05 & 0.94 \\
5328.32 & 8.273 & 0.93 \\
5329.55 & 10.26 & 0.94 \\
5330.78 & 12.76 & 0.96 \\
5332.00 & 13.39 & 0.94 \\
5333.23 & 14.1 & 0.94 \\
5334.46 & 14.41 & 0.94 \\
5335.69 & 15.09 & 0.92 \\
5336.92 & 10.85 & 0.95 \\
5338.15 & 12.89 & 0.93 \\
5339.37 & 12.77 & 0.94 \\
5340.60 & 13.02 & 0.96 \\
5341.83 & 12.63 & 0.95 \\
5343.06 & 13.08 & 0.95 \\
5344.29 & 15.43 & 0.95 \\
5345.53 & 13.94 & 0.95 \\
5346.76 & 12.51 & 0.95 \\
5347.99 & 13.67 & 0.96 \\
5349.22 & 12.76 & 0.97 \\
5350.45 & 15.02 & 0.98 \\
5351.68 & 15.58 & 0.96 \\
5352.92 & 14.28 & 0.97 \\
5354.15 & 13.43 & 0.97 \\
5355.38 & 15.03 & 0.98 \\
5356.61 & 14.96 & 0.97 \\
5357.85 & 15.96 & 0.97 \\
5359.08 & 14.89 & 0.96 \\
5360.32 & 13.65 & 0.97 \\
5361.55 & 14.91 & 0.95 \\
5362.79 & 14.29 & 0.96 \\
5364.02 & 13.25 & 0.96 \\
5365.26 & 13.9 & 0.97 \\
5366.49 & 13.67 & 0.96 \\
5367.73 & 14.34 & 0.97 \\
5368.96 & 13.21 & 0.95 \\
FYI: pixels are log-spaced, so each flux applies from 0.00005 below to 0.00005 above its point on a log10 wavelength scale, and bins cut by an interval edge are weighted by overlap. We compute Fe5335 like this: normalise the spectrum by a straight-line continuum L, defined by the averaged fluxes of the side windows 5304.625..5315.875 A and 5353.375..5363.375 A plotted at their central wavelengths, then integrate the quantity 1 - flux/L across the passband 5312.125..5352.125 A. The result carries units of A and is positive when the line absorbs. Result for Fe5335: 3.0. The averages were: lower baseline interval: 14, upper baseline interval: 14.6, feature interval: 13.2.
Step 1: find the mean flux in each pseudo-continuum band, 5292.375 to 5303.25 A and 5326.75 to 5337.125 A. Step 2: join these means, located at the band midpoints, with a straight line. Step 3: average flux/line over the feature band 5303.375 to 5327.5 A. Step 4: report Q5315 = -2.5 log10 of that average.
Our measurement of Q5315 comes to -0.12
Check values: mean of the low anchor 11.9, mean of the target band 13.6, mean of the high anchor 12.5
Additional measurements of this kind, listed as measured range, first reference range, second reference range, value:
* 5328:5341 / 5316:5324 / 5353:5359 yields 0.11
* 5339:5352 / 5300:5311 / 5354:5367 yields 0.04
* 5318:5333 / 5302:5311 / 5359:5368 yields 0.11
